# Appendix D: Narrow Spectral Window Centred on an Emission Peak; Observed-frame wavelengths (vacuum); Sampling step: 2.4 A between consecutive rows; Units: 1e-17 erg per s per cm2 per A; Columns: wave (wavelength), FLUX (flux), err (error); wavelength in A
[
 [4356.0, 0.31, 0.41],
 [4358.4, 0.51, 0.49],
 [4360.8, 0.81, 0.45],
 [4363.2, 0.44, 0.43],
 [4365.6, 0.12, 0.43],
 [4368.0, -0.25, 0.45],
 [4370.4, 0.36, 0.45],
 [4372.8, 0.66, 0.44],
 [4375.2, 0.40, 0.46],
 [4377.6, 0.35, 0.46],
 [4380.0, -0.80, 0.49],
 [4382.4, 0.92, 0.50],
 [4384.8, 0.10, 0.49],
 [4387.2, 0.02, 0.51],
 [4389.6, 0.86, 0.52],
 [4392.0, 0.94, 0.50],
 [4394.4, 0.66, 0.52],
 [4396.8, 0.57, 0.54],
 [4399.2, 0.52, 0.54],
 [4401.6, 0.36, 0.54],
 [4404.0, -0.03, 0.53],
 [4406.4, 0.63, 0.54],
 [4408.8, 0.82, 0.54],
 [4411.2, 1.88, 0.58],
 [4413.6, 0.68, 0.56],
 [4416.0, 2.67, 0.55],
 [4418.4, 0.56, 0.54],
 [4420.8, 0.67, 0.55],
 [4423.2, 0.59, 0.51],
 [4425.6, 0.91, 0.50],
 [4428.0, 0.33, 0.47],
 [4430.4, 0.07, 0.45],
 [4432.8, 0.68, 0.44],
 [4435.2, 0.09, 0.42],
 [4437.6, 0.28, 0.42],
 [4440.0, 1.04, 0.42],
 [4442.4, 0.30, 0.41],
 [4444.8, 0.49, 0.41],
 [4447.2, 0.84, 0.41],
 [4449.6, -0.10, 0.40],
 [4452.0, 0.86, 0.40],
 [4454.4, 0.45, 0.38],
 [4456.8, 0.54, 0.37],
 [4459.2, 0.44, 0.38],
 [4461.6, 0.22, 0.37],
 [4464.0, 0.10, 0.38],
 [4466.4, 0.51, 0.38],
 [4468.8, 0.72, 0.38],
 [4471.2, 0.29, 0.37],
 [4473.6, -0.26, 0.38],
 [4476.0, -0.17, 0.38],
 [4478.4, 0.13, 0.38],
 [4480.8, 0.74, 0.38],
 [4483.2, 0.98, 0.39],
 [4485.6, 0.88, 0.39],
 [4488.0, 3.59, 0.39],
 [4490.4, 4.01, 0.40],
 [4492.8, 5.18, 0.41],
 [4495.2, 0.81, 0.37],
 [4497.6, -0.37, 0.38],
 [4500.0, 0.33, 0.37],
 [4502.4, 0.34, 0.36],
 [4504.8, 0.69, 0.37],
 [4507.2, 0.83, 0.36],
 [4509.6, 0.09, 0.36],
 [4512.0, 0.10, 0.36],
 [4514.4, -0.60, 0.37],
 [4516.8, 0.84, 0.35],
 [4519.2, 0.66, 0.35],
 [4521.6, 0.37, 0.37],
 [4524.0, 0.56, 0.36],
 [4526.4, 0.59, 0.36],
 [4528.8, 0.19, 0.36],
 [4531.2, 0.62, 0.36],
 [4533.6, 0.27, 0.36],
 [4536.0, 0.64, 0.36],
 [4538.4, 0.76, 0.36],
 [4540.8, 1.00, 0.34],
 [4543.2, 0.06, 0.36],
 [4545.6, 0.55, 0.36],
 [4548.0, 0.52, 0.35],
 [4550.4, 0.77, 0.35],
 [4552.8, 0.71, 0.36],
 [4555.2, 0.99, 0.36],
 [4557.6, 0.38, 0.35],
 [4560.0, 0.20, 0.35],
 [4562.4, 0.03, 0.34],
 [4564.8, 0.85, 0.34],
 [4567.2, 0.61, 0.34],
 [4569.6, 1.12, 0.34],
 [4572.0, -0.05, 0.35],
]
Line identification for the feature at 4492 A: [O II]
